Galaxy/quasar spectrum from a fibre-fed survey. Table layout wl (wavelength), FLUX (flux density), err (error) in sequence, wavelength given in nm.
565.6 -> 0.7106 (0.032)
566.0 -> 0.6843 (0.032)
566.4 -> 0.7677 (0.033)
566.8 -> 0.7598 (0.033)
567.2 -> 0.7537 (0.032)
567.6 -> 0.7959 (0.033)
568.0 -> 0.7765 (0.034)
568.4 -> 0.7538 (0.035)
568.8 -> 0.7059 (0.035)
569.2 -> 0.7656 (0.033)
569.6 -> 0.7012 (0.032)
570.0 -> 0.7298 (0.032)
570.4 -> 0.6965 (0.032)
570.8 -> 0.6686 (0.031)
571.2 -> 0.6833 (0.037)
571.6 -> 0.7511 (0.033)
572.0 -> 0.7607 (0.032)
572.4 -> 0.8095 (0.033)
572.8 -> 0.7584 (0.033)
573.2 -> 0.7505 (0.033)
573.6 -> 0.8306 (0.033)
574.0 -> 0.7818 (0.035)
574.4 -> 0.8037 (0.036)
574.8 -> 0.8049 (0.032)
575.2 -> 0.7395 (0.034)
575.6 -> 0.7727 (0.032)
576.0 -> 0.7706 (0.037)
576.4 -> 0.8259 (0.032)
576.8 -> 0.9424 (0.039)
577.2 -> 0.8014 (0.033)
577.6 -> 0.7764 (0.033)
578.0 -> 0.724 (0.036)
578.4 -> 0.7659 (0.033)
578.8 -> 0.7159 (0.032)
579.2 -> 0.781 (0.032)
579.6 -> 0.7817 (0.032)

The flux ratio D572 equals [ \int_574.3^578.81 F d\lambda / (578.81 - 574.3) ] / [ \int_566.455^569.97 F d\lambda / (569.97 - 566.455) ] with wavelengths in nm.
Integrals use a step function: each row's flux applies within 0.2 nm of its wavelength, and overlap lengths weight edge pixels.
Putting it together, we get 1.05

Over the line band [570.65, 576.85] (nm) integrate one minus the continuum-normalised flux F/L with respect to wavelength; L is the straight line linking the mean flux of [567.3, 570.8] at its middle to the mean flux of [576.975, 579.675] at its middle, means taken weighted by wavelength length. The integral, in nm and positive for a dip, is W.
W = -0.199 nm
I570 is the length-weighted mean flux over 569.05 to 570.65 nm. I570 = 0.72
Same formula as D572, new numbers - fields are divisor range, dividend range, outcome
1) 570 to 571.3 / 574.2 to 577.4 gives 1.17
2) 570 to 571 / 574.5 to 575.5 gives 1.12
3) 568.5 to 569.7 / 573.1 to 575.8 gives 1.08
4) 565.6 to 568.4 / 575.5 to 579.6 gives 1.05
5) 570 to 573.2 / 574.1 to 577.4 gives 1.10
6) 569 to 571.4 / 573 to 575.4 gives 1.11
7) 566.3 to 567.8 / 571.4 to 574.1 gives 1.01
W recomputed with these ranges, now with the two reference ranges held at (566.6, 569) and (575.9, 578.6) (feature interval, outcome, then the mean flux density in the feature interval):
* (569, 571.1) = 0.16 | 0.711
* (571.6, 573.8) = 0.00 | 0.779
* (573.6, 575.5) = 0.01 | 0.787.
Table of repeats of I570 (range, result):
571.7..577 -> 0.795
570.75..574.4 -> 0.761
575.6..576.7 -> 0.807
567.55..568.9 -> 0.758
